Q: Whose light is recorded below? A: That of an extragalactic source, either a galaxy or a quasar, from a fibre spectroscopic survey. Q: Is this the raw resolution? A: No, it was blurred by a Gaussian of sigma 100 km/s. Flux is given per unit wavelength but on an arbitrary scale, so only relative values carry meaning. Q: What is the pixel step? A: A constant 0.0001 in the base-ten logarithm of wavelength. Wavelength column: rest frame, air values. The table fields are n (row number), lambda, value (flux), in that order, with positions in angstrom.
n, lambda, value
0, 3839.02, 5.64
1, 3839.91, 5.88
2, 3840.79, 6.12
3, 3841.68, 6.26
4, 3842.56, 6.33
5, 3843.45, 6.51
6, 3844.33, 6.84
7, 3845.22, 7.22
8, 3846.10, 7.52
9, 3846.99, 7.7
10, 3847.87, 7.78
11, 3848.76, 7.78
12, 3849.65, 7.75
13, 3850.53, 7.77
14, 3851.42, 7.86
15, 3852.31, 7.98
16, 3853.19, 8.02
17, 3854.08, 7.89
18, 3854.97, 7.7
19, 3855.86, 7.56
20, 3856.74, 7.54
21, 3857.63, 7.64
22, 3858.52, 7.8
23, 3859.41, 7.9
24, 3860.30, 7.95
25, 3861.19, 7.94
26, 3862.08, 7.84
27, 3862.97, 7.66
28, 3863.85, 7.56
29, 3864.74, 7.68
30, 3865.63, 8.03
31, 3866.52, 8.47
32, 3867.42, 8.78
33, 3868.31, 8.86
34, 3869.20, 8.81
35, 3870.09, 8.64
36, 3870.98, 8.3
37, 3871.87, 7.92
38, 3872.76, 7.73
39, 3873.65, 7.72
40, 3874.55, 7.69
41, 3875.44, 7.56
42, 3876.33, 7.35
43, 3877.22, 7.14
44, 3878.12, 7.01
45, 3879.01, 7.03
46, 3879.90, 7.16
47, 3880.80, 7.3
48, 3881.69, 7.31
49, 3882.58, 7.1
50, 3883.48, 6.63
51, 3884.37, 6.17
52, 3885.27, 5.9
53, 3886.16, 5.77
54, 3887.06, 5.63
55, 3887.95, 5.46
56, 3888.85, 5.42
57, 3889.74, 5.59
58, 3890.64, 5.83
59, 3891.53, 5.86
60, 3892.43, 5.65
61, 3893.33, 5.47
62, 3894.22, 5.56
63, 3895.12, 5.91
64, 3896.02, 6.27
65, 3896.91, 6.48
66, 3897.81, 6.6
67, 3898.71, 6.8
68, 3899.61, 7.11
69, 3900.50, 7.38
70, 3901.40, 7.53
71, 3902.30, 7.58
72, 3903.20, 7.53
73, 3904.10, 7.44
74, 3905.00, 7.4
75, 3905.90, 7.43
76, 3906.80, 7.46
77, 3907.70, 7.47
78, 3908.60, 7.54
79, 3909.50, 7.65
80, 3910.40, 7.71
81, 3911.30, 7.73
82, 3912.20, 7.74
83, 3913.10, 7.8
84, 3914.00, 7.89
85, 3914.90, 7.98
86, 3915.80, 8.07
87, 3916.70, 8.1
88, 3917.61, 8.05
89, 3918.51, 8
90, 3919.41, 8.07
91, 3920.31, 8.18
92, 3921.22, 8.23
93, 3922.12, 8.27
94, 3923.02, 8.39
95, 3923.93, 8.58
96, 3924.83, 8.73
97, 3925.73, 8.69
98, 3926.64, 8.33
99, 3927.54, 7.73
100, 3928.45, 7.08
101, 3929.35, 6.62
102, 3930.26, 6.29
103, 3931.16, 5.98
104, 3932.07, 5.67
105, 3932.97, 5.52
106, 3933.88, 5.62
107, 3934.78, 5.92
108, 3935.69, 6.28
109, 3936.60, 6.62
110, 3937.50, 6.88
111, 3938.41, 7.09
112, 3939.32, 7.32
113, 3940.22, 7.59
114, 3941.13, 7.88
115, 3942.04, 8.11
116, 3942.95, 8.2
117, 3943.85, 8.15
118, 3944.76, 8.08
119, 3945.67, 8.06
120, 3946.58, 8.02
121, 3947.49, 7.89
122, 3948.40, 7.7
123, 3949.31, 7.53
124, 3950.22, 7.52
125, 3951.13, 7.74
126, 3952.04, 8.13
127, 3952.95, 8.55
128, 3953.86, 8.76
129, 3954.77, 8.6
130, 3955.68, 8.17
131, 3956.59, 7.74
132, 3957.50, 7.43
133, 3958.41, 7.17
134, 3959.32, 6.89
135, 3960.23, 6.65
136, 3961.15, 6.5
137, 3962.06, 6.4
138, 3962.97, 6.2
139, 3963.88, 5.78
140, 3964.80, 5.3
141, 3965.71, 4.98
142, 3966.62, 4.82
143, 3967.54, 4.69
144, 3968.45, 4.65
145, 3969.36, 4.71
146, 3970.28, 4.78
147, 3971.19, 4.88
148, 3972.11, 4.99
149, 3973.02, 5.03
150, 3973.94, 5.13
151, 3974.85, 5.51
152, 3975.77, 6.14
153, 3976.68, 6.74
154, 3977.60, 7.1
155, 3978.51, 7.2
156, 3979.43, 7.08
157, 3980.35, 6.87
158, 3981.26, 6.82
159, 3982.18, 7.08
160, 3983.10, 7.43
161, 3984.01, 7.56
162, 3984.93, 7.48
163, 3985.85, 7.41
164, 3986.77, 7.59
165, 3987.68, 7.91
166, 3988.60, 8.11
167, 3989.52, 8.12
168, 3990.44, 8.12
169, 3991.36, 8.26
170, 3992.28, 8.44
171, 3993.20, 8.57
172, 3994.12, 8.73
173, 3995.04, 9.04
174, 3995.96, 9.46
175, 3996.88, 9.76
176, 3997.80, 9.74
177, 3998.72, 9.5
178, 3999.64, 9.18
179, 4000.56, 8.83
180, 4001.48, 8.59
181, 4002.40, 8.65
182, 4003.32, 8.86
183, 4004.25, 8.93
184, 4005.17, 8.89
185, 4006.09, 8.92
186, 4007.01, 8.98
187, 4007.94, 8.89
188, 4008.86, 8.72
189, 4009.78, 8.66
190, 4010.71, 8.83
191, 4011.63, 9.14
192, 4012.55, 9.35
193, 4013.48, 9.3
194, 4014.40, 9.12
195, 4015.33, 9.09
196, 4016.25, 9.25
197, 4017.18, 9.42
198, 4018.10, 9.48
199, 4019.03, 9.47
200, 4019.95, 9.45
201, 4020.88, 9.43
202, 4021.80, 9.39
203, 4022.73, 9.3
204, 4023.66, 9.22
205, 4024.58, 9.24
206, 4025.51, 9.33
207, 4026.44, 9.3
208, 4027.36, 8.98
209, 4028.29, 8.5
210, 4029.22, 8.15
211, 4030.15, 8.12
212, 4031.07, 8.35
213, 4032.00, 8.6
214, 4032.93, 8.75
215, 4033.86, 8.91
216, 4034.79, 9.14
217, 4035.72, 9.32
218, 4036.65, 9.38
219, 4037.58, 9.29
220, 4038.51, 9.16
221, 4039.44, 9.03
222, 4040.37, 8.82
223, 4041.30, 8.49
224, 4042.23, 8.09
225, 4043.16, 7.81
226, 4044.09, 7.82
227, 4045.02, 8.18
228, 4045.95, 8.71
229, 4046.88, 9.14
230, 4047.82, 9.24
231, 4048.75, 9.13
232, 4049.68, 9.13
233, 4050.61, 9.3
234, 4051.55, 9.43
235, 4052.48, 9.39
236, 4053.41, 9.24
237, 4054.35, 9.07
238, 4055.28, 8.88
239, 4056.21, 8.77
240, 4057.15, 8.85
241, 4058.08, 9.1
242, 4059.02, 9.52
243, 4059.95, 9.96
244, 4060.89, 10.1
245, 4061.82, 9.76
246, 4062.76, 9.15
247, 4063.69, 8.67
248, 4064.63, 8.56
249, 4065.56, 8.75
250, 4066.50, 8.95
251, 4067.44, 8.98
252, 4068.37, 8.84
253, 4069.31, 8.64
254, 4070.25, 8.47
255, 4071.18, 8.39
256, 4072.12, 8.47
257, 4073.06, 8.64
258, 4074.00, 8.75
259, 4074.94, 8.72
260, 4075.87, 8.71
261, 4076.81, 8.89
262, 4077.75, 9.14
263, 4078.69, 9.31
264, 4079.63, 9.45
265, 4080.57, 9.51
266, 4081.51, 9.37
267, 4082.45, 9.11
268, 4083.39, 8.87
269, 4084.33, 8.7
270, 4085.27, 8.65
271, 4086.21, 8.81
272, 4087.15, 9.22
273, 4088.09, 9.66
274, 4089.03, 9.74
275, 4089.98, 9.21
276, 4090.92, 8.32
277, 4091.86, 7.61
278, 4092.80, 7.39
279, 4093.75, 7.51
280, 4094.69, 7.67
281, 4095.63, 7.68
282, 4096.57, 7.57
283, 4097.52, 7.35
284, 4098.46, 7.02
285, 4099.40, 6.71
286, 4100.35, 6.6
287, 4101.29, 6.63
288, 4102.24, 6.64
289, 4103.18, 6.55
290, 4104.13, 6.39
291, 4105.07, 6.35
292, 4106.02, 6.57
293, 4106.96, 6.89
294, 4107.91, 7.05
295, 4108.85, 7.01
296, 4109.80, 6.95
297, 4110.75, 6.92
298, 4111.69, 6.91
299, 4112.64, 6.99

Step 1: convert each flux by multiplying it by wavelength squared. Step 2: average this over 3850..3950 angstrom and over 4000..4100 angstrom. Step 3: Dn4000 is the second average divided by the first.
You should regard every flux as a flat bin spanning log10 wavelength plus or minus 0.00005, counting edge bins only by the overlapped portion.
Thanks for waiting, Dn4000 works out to 1.30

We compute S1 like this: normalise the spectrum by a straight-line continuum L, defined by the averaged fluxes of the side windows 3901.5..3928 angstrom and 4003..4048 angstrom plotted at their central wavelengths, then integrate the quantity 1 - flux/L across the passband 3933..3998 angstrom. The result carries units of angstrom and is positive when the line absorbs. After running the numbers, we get 9.75 angstrom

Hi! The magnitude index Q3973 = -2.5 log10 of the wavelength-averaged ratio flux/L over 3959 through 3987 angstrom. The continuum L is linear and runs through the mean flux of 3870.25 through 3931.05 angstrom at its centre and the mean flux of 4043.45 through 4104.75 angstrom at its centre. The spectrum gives 0.26 mag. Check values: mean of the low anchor 7.21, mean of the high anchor 8.59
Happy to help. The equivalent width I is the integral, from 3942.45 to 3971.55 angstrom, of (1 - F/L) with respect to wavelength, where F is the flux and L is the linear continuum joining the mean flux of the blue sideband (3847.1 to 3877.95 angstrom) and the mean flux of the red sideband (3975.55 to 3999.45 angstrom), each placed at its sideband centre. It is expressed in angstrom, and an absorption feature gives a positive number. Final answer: 3.83 angstrom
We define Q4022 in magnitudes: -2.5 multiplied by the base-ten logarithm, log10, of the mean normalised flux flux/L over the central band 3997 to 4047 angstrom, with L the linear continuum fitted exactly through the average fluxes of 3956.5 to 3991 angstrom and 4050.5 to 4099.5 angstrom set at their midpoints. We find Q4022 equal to -0.188 mag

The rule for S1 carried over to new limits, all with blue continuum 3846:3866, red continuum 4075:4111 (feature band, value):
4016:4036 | -2.89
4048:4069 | -3.26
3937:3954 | 0.03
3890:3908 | 2.51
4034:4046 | -1.22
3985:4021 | -4.42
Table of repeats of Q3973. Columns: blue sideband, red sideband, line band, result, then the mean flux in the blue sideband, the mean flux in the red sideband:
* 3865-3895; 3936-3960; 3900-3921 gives -0.06 mag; 6.98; 7.74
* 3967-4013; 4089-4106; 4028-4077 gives -0.19 mag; 7.68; 7.3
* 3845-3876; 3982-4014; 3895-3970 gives 0.14 mag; 7.91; 8.62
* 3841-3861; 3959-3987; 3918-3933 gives -0.14 mag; 7.5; 6.13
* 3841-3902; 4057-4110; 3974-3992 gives 0.08 mag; 7.18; 8.32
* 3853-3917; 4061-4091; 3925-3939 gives 0.14 mag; 7.27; 8.97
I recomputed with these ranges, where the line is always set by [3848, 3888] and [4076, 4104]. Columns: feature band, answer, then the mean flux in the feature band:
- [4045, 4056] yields -1.4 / 9.1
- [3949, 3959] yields -0.1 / 7.94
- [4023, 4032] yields -0.9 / 8.8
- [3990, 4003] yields -1.6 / 8.92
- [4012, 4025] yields -2.1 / 9.32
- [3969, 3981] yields 3.0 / 5.88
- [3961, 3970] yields 2.9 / 5.35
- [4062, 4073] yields -0.8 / 8.74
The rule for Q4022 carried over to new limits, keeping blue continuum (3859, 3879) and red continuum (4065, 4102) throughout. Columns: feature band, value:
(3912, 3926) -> -0.02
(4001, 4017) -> -0.09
